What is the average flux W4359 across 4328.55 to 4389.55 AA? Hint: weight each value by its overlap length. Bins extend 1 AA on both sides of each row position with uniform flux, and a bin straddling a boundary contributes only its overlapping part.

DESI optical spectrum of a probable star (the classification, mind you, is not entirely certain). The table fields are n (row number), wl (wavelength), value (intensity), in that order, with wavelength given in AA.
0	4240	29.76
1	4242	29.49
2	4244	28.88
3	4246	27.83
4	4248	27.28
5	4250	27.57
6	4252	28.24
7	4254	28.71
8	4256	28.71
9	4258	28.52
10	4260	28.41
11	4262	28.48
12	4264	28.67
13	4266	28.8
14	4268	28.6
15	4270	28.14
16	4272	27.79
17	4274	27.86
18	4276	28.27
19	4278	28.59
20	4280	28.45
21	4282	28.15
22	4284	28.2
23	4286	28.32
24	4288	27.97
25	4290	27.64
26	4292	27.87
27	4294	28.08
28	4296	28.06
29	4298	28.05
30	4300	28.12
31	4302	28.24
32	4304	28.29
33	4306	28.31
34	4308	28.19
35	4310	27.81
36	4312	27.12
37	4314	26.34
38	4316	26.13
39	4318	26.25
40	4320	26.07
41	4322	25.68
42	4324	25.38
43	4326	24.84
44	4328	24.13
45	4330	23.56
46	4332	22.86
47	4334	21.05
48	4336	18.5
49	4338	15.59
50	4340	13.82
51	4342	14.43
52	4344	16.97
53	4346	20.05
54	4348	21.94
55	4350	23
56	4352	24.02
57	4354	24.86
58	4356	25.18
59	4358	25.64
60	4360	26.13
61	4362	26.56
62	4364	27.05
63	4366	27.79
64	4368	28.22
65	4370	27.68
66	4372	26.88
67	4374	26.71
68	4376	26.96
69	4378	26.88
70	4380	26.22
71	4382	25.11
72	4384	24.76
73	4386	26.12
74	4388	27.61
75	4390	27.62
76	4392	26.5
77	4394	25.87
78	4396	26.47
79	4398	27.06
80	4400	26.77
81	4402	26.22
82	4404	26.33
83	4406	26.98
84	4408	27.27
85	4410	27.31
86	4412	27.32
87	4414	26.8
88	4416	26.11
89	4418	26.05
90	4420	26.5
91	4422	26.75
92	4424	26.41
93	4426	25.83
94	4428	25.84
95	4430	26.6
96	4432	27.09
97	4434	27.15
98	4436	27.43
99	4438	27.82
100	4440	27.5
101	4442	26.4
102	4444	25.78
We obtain 23.8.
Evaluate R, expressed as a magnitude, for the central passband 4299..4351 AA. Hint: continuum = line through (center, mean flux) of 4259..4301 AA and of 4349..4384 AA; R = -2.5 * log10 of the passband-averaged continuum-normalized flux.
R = 0.16 mag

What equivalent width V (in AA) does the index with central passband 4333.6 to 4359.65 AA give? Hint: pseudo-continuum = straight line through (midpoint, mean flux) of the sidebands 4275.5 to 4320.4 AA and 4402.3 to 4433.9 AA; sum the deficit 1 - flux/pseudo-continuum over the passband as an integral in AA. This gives 6.5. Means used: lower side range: 27.8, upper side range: 26.6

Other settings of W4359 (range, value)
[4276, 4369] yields 25.2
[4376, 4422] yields 26.6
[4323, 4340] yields 21.5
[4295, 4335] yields 26.2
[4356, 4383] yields 26.7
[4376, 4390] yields 26.3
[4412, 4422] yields 26.5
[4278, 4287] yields 28.3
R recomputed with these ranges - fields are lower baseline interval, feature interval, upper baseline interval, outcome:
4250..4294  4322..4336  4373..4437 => 0.18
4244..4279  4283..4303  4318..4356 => -0.10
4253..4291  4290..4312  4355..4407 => -0.01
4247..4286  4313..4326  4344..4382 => 0.03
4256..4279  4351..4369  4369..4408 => 0.03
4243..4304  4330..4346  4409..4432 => 0.45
